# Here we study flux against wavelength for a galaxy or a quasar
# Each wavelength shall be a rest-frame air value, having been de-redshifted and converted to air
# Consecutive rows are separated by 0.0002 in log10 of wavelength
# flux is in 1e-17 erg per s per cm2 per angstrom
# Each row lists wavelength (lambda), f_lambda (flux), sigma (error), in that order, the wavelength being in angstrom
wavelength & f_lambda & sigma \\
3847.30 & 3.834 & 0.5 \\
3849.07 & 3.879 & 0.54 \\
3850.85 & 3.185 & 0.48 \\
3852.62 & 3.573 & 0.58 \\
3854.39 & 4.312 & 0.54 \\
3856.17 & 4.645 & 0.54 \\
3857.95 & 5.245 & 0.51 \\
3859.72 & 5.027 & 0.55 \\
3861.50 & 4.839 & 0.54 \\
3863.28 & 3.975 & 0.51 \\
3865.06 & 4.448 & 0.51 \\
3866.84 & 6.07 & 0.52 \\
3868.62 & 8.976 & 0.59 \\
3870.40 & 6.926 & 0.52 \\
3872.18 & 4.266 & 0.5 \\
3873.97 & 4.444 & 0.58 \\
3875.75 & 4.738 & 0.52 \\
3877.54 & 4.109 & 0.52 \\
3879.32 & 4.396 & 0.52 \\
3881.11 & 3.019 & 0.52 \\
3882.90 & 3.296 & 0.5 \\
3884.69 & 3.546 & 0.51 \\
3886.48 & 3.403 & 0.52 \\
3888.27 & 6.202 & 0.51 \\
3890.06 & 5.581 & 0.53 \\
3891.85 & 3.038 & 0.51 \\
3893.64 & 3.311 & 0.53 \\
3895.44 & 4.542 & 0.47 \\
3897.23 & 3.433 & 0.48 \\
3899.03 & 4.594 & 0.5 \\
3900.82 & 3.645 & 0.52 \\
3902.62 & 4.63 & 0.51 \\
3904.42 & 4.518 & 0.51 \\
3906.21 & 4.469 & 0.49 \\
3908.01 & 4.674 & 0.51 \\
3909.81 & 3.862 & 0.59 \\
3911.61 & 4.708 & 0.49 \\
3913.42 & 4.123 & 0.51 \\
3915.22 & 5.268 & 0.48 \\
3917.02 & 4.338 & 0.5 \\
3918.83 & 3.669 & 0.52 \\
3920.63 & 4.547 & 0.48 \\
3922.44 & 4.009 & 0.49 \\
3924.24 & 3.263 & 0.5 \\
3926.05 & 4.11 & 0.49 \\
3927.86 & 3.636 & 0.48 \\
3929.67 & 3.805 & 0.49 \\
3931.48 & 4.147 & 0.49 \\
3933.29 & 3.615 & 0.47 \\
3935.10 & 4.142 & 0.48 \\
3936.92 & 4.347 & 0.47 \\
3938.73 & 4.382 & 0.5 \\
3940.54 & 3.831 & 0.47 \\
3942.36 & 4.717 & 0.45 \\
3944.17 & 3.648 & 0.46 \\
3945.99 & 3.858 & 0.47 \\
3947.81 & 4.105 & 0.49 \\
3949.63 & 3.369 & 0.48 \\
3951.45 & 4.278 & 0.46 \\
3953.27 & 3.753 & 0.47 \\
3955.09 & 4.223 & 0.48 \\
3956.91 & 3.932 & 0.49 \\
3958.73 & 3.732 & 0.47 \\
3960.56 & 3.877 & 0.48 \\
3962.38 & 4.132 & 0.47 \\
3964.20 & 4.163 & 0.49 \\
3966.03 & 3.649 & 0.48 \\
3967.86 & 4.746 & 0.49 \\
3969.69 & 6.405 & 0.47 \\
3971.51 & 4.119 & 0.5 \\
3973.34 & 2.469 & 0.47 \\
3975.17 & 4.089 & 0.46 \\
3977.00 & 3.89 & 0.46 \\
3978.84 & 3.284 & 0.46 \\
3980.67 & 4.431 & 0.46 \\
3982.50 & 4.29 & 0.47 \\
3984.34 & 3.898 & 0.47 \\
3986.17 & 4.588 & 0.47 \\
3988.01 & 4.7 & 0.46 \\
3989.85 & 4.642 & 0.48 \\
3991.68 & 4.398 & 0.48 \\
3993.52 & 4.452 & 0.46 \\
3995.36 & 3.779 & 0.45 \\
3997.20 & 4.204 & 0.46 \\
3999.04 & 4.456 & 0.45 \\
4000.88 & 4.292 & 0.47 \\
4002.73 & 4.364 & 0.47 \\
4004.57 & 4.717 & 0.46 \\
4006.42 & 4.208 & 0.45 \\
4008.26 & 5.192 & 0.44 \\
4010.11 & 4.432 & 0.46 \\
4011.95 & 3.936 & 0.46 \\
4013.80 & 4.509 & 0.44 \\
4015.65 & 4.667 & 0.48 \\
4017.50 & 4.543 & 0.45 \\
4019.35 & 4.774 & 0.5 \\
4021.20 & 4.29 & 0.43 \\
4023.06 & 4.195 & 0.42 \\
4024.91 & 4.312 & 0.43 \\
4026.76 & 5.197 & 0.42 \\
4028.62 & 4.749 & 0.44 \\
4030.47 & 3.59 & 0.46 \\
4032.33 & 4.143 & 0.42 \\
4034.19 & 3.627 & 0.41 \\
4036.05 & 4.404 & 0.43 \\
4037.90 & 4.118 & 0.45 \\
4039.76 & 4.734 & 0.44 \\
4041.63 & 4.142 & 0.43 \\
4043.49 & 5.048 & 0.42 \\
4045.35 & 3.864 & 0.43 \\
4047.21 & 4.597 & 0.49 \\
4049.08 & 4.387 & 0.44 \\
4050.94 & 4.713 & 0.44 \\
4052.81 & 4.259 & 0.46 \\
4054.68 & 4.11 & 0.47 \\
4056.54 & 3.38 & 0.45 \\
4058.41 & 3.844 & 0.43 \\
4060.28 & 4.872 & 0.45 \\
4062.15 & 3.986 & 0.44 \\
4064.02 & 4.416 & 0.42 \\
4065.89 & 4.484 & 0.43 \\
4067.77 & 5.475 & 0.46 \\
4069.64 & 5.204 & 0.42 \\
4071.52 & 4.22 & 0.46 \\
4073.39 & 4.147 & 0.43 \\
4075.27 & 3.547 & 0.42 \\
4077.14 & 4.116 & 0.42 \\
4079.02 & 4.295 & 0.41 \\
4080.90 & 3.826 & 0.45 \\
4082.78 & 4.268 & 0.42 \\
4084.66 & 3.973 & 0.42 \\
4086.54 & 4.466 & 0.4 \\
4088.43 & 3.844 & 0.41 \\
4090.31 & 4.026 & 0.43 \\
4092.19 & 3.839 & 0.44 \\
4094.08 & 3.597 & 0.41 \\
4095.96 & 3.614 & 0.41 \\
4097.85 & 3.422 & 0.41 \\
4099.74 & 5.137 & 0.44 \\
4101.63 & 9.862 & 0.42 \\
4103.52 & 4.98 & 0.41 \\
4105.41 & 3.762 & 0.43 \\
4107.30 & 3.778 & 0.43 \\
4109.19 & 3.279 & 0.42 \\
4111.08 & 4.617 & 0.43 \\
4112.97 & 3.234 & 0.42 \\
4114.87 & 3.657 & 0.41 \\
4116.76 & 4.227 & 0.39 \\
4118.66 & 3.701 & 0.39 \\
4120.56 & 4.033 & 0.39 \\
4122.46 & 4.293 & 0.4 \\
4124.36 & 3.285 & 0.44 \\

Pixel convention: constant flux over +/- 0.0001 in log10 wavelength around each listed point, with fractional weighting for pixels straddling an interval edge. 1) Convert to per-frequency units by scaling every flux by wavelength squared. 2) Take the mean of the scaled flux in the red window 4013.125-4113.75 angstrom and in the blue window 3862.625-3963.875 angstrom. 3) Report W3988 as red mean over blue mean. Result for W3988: 1.10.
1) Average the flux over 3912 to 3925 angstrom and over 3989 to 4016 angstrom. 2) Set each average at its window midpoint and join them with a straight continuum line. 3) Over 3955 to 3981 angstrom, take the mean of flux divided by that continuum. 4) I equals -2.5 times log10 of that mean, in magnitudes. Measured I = 0.07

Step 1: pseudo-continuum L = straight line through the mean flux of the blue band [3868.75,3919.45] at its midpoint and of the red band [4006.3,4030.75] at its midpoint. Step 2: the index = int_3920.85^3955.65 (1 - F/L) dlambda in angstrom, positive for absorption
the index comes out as 3.6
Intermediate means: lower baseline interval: 4.39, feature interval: 3.97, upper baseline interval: 4.5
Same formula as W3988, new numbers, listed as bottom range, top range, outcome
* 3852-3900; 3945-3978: 0.92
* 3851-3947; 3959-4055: 1.05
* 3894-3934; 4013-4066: 1.11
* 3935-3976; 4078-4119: 1.12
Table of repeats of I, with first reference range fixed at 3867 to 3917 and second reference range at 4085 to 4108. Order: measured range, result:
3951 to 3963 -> 0.140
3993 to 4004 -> 0.064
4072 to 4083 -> 0.125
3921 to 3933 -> 0.176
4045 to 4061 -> 0.072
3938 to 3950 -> 0.132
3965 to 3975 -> 0.065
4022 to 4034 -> 0.051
